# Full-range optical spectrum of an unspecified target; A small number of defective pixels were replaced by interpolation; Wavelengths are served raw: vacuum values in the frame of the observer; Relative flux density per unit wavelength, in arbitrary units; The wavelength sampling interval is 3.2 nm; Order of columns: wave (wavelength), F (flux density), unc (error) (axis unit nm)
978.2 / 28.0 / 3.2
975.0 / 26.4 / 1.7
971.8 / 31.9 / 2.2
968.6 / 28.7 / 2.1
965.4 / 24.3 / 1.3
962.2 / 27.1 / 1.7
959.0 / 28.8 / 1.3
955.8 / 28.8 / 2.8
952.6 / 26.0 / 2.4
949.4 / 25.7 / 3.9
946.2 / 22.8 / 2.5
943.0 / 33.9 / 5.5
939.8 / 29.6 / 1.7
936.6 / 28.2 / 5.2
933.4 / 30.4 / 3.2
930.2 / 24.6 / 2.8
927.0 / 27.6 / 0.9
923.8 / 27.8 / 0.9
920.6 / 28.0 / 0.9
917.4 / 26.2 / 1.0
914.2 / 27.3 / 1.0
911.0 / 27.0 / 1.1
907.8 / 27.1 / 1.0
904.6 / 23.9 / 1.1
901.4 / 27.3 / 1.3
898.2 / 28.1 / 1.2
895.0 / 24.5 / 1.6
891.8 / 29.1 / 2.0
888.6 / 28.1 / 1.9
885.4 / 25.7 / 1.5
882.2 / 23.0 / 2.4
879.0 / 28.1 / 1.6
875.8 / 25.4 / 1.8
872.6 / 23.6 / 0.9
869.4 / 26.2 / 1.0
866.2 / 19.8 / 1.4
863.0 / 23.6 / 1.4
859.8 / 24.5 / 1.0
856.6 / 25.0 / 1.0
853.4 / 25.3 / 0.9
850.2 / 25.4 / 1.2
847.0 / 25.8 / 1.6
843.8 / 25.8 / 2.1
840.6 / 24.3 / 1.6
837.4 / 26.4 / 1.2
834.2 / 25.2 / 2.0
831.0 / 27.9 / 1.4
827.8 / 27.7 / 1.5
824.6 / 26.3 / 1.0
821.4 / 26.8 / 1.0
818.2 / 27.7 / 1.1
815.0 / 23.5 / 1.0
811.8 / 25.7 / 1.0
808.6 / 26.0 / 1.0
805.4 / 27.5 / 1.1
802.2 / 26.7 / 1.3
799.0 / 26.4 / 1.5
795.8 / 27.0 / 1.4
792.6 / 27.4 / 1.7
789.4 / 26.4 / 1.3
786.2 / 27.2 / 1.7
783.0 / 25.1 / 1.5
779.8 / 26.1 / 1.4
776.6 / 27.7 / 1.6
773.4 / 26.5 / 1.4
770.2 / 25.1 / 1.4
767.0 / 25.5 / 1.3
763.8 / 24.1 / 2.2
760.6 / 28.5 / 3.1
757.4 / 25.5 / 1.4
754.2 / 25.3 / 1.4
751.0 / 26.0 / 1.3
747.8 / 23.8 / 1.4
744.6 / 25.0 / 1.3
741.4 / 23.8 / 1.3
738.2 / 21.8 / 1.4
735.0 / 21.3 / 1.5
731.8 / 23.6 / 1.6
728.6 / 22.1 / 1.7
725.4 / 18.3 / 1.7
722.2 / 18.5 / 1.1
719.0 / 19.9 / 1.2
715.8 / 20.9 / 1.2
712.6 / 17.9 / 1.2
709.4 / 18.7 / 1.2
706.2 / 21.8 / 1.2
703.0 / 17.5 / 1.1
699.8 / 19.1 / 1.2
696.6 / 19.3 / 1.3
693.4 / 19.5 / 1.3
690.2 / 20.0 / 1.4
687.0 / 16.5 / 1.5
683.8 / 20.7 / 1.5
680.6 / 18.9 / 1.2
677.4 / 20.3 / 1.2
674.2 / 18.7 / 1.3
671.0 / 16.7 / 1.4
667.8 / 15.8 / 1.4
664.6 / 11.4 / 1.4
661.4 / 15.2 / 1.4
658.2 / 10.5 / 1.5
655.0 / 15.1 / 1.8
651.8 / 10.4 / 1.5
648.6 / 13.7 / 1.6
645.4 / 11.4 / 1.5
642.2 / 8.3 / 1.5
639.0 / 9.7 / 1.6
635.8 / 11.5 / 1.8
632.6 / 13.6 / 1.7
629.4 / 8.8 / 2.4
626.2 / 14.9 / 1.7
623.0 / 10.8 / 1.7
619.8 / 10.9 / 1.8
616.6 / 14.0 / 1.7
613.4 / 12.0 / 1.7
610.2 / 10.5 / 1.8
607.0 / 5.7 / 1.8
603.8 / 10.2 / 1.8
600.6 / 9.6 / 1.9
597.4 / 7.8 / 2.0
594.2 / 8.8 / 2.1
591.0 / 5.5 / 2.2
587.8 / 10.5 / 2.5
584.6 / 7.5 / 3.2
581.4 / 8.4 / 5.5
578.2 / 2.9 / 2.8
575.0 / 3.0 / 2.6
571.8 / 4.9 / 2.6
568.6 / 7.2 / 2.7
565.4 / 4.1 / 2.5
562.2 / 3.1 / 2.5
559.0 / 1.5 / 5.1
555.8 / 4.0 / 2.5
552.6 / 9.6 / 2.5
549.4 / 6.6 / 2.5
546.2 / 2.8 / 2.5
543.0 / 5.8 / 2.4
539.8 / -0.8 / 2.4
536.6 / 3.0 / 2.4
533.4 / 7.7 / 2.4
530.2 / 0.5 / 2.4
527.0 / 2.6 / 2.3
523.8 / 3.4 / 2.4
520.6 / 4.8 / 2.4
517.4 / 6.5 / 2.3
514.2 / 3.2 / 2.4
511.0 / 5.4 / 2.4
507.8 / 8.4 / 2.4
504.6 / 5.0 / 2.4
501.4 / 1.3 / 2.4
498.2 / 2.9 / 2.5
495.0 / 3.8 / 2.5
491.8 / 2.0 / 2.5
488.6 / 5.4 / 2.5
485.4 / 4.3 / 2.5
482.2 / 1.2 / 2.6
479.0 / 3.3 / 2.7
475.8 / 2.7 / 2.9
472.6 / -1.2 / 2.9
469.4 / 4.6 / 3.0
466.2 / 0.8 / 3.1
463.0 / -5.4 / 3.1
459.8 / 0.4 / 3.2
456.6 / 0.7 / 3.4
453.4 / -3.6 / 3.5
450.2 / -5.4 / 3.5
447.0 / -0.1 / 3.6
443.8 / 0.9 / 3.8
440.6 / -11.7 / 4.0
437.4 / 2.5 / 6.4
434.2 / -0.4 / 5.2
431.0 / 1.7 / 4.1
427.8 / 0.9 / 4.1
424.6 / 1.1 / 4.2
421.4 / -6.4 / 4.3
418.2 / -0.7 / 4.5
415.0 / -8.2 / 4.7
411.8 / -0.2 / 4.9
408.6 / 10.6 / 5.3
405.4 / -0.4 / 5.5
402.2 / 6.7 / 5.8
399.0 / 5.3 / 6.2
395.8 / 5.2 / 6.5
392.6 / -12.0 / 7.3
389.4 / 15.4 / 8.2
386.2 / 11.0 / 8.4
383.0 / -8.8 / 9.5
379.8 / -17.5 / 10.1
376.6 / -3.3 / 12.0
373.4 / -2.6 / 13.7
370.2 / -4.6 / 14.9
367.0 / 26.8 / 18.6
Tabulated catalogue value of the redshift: 0.67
